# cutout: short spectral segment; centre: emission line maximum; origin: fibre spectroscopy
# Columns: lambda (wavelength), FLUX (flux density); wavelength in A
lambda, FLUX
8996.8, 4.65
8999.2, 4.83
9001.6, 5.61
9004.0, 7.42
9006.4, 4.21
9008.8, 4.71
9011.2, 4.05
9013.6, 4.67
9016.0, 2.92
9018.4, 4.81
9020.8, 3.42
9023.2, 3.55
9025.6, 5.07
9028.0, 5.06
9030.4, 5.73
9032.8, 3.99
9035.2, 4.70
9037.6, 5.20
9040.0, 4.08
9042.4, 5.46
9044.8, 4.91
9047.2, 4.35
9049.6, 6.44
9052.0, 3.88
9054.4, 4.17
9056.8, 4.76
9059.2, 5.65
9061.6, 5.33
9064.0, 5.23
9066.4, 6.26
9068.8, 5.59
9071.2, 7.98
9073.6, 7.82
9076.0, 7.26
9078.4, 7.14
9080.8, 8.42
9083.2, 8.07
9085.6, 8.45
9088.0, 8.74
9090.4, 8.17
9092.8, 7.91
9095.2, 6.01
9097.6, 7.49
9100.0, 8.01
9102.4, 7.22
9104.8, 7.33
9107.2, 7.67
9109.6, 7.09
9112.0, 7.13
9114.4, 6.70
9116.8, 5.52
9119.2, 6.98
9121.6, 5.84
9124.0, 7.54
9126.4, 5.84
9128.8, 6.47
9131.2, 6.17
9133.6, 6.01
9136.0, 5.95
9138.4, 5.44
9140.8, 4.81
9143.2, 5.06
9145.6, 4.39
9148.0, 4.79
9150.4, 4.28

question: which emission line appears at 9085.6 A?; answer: Mg II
